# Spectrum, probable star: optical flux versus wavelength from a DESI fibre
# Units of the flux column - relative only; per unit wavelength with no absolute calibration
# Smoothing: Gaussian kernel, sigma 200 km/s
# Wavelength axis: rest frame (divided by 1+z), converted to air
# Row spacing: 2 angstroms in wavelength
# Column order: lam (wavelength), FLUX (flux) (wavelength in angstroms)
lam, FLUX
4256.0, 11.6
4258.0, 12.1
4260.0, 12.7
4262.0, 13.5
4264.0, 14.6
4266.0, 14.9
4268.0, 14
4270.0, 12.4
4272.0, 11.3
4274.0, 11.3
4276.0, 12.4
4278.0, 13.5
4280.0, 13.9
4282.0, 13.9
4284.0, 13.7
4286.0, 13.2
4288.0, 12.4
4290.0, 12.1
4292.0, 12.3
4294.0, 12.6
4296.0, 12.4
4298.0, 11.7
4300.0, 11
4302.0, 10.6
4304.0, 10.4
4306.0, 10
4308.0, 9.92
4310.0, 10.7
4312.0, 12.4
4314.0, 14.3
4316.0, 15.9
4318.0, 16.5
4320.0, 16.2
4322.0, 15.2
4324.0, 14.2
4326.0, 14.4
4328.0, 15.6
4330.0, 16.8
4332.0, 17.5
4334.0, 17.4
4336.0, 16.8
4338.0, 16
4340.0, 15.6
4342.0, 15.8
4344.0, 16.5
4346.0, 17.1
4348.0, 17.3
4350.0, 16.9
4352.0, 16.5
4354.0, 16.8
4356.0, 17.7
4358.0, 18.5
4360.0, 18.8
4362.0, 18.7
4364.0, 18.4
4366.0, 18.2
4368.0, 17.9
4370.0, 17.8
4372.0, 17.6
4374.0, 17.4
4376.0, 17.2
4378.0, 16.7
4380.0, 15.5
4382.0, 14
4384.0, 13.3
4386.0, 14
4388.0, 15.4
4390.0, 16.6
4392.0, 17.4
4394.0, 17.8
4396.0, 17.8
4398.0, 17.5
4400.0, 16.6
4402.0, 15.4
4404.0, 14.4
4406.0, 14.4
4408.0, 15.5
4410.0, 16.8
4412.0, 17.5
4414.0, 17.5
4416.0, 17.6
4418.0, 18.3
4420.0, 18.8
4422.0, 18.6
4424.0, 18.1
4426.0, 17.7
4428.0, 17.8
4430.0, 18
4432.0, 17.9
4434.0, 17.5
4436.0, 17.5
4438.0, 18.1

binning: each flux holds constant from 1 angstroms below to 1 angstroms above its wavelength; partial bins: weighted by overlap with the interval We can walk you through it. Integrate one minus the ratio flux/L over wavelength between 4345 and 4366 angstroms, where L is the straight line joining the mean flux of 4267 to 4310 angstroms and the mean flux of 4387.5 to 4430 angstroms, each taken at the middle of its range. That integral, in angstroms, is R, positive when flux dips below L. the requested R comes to -4.0 angstroms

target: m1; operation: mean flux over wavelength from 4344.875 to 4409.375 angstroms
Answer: 16.7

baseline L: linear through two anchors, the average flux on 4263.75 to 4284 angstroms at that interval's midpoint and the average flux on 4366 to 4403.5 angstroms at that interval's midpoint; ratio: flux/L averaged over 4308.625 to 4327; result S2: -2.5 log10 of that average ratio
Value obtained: 0.01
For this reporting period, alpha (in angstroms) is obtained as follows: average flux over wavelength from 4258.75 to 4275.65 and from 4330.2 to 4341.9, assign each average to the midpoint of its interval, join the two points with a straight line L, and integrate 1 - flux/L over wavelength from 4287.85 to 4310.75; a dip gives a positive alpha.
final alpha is 5.2 angstroms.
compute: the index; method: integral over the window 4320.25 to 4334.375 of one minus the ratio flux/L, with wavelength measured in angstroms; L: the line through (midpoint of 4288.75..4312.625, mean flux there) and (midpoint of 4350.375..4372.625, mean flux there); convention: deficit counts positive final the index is -1.6 angstroms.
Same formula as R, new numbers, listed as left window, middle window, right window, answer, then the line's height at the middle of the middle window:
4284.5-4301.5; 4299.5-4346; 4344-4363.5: 1.5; 14.8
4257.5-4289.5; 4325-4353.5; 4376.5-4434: -3.0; 14.9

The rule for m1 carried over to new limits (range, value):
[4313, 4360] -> 16.4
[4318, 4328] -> 15.2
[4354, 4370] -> 18.2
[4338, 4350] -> 16.5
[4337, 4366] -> 17.2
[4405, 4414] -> 16.2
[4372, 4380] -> 17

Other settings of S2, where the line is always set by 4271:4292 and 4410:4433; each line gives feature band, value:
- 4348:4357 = -0.11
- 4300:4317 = 0.17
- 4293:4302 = 0.13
